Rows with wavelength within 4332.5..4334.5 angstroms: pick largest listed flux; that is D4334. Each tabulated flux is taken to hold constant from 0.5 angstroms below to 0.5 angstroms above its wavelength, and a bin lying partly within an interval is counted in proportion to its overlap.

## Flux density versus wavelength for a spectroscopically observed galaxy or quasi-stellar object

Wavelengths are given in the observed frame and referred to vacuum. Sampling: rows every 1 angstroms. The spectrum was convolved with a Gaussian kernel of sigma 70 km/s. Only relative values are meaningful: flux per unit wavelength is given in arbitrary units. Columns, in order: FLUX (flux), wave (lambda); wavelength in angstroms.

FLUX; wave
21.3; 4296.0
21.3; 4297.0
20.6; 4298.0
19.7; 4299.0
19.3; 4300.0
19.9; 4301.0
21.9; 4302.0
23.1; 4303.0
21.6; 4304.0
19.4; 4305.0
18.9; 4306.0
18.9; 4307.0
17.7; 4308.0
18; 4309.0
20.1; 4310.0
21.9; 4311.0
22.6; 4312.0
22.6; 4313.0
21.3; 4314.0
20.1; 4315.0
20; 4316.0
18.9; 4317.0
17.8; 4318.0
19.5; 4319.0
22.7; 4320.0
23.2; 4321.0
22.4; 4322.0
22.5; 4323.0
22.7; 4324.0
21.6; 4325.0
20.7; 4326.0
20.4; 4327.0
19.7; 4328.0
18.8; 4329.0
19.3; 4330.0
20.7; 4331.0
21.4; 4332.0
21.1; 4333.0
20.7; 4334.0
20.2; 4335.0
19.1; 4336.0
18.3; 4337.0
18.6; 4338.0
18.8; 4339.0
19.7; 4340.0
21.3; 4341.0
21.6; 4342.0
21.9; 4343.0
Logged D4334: 21.1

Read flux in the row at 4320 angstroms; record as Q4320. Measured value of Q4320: 22.7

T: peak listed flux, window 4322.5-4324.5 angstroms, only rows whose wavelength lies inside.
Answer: 22.7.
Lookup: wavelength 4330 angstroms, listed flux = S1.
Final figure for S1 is 19.3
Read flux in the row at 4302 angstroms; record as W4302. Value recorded 21.9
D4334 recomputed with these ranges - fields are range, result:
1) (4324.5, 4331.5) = 21.6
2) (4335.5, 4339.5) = 19.1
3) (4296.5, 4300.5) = 21.3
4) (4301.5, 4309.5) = 23.1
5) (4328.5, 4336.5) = 21.4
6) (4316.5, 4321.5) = 23.2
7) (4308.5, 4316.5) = 22.6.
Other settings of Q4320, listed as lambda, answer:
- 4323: 22.5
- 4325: 21.6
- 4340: 19.7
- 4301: 19.9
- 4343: 21.9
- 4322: 22.4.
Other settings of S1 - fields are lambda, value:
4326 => 20.7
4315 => 20.1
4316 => 20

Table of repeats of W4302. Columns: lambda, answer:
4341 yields 21.3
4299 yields 19.7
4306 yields 18.9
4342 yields 21.6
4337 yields 18.3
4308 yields 17.7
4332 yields 21.4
